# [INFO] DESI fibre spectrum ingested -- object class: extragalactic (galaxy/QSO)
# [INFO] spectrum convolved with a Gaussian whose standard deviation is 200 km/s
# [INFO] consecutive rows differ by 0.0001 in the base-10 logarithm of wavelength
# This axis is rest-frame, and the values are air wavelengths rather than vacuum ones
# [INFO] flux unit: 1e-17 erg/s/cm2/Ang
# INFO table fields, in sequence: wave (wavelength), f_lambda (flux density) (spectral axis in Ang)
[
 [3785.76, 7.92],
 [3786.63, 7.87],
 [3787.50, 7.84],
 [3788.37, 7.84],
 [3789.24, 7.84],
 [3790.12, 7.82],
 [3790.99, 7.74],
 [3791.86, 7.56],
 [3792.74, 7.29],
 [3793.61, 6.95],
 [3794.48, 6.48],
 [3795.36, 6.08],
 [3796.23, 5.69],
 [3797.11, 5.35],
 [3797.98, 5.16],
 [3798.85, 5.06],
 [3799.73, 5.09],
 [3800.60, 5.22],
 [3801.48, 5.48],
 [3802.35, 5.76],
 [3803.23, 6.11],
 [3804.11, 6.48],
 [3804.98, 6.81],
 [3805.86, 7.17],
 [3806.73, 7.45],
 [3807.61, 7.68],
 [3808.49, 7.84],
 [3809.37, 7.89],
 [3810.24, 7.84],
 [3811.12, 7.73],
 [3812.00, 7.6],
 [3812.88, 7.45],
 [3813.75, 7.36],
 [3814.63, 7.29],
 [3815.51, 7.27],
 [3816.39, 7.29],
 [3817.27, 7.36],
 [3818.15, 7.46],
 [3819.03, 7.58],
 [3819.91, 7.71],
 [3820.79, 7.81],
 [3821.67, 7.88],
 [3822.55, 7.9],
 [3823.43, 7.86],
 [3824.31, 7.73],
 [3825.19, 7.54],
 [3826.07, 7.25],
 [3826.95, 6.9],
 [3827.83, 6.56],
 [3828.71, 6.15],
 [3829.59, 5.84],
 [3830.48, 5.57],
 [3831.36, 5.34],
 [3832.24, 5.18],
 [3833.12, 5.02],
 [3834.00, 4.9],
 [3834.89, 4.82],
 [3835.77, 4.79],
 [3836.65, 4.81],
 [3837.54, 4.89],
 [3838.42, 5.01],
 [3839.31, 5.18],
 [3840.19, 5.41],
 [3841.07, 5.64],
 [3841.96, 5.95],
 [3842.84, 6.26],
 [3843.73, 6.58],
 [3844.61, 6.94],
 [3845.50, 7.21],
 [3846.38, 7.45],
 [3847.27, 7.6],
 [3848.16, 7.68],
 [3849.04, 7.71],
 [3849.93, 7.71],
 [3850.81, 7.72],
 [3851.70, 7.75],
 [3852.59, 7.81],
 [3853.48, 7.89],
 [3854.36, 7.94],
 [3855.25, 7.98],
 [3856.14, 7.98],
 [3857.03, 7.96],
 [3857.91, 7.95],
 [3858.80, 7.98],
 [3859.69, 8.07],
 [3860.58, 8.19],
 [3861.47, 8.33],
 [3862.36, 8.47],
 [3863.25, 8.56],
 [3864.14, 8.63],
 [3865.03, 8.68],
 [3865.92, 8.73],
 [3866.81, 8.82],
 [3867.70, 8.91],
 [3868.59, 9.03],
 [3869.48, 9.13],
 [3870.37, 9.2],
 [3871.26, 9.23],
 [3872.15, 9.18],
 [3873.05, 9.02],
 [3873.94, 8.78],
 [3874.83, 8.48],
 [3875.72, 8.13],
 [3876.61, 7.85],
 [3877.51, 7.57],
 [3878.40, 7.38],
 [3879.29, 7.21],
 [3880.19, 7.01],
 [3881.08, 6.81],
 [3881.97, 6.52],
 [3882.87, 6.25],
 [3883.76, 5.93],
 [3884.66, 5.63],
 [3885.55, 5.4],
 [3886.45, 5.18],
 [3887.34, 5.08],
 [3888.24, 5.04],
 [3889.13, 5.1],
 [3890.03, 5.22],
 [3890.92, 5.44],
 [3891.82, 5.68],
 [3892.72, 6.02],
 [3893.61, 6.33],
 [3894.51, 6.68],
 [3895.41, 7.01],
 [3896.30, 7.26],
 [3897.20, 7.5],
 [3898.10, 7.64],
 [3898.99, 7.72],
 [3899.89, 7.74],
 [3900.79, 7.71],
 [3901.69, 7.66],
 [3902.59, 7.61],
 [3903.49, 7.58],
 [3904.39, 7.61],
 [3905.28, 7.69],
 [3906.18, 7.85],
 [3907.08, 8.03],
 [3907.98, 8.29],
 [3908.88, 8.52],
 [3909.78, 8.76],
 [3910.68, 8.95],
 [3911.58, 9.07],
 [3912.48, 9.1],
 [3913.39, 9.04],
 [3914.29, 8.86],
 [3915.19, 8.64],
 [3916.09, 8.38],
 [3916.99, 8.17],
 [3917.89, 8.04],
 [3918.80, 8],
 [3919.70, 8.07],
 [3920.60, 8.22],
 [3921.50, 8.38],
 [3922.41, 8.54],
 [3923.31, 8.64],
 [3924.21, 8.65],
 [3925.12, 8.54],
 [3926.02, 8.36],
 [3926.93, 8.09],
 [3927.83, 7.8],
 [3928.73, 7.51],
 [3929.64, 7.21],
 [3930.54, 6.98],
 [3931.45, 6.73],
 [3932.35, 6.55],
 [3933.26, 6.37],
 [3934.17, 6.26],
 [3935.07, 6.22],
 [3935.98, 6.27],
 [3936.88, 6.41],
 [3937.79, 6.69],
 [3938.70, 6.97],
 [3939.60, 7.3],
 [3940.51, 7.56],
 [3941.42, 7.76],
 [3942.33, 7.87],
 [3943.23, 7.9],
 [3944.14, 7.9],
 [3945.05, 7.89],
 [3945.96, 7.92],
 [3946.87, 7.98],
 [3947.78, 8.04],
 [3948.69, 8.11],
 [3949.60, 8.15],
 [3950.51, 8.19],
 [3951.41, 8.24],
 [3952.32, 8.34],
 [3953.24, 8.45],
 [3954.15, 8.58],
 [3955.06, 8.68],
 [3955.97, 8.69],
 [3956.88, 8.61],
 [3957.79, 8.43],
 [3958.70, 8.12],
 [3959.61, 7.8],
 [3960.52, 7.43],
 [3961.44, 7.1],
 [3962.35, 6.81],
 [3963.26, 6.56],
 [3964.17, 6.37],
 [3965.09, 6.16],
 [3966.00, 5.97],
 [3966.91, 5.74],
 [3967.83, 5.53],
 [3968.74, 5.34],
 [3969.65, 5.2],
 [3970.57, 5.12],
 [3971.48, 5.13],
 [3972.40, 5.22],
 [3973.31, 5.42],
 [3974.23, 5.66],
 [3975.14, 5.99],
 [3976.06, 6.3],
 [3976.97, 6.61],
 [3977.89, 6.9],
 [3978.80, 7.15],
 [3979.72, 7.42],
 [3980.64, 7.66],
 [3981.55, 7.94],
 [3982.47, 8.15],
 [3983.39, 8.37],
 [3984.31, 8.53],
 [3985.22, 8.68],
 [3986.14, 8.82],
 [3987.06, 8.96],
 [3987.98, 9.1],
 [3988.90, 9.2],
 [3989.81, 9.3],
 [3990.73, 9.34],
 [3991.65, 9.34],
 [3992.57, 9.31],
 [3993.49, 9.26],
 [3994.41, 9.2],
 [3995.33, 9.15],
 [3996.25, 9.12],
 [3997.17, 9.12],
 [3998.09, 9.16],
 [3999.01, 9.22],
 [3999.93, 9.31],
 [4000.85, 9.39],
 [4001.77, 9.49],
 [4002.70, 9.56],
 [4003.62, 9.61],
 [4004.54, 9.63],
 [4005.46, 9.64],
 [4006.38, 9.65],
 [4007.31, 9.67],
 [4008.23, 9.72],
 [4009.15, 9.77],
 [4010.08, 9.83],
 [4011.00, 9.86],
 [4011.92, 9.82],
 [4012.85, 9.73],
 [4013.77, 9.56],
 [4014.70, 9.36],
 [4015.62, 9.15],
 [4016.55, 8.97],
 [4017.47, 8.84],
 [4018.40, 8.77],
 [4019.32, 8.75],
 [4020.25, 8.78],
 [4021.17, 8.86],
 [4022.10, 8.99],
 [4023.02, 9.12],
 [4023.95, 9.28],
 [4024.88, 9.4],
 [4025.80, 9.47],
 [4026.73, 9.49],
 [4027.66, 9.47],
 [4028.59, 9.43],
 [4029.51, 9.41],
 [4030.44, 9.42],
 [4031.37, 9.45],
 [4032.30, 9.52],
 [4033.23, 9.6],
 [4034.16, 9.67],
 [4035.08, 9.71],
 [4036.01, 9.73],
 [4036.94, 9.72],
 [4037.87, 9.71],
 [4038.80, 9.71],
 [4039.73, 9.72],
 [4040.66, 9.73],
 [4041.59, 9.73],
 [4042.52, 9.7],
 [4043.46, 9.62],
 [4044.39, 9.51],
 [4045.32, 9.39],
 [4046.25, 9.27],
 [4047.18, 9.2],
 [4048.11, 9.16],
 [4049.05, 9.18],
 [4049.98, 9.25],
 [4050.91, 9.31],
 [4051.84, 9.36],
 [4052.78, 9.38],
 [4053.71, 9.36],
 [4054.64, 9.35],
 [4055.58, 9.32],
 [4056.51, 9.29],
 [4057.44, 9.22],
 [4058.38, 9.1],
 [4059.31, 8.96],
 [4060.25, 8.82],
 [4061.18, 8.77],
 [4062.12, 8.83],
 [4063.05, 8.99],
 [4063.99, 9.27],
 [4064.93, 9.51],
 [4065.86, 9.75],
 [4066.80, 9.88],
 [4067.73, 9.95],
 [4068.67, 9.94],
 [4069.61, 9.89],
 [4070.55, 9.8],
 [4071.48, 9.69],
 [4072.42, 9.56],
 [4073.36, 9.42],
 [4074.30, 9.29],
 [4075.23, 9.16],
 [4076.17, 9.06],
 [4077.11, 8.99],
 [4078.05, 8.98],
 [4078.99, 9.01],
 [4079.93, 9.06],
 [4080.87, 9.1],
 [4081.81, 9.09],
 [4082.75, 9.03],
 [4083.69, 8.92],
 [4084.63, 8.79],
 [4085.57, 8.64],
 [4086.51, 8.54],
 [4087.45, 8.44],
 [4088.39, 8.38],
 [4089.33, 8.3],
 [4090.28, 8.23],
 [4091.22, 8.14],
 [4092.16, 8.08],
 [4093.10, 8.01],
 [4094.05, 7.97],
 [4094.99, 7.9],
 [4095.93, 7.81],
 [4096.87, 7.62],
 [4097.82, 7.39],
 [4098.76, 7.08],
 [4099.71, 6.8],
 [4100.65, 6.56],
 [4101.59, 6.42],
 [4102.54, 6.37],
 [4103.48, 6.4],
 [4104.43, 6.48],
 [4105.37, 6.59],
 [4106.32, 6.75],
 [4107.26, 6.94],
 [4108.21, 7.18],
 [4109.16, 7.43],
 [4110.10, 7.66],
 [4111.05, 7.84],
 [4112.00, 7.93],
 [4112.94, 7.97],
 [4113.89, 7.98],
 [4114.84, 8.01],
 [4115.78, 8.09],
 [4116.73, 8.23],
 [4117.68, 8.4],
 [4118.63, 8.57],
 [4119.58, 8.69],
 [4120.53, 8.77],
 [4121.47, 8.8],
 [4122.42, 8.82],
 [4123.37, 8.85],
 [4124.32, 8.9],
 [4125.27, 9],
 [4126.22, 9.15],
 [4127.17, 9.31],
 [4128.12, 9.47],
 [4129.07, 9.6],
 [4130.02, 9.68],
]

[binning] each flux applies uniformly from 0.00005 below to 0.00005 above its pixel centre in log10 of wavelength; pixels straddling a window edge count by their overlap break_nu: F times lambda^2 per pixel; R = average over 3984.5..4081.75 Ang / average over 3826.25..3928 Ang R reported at 1.37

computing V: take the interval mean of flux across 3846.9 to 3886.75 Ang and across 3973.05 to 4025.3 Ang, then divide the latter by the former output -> 1.12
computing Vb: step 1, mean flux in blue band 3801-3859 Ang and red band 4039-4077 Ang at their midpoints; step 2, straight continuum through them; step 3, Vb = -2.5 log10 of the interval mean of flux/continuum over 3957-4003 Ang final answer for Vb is 0.12 mag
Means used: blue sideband 6.88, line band 7.69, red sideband 9.39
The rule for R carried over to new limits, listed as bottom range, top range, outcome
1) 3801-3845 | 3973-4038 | 1.49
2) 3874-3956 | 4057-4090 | 1.32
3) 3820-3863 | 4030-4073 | 1.53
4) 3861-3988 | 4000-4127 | 1.27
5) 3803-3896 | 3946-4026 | 1.25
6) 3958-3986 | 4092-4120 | 1.19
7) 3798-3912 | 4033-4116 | 1.36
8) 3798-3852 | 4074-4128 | 1.41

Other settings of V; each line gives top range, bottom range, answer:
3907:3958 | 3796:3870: 1.13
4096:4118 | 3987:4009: 0.78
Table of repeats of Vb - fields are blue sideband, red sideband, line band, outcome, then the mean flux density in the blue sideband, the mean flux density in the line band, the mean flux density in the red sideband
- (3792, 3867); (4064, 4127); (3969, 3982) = 0.23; 6.93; 6.25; 8.37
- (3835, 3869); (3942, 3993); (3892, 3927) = -0.08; 7.35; 8.01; 7.53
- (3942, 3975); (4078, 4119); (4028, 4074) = -0.23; 7.17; 9.45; 7.87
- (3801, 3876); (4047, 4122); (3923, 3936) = 0.05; 7.3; 7.36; 8.51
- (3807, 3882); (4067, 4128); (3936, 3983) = 0.09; 7.36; 7.16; 8.33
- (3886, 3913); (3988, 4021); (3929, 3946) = 0.13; 7.17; 7.08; 9.35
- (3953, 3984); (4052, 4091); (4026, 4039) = -0.16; 6.9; 9.57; 9.14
